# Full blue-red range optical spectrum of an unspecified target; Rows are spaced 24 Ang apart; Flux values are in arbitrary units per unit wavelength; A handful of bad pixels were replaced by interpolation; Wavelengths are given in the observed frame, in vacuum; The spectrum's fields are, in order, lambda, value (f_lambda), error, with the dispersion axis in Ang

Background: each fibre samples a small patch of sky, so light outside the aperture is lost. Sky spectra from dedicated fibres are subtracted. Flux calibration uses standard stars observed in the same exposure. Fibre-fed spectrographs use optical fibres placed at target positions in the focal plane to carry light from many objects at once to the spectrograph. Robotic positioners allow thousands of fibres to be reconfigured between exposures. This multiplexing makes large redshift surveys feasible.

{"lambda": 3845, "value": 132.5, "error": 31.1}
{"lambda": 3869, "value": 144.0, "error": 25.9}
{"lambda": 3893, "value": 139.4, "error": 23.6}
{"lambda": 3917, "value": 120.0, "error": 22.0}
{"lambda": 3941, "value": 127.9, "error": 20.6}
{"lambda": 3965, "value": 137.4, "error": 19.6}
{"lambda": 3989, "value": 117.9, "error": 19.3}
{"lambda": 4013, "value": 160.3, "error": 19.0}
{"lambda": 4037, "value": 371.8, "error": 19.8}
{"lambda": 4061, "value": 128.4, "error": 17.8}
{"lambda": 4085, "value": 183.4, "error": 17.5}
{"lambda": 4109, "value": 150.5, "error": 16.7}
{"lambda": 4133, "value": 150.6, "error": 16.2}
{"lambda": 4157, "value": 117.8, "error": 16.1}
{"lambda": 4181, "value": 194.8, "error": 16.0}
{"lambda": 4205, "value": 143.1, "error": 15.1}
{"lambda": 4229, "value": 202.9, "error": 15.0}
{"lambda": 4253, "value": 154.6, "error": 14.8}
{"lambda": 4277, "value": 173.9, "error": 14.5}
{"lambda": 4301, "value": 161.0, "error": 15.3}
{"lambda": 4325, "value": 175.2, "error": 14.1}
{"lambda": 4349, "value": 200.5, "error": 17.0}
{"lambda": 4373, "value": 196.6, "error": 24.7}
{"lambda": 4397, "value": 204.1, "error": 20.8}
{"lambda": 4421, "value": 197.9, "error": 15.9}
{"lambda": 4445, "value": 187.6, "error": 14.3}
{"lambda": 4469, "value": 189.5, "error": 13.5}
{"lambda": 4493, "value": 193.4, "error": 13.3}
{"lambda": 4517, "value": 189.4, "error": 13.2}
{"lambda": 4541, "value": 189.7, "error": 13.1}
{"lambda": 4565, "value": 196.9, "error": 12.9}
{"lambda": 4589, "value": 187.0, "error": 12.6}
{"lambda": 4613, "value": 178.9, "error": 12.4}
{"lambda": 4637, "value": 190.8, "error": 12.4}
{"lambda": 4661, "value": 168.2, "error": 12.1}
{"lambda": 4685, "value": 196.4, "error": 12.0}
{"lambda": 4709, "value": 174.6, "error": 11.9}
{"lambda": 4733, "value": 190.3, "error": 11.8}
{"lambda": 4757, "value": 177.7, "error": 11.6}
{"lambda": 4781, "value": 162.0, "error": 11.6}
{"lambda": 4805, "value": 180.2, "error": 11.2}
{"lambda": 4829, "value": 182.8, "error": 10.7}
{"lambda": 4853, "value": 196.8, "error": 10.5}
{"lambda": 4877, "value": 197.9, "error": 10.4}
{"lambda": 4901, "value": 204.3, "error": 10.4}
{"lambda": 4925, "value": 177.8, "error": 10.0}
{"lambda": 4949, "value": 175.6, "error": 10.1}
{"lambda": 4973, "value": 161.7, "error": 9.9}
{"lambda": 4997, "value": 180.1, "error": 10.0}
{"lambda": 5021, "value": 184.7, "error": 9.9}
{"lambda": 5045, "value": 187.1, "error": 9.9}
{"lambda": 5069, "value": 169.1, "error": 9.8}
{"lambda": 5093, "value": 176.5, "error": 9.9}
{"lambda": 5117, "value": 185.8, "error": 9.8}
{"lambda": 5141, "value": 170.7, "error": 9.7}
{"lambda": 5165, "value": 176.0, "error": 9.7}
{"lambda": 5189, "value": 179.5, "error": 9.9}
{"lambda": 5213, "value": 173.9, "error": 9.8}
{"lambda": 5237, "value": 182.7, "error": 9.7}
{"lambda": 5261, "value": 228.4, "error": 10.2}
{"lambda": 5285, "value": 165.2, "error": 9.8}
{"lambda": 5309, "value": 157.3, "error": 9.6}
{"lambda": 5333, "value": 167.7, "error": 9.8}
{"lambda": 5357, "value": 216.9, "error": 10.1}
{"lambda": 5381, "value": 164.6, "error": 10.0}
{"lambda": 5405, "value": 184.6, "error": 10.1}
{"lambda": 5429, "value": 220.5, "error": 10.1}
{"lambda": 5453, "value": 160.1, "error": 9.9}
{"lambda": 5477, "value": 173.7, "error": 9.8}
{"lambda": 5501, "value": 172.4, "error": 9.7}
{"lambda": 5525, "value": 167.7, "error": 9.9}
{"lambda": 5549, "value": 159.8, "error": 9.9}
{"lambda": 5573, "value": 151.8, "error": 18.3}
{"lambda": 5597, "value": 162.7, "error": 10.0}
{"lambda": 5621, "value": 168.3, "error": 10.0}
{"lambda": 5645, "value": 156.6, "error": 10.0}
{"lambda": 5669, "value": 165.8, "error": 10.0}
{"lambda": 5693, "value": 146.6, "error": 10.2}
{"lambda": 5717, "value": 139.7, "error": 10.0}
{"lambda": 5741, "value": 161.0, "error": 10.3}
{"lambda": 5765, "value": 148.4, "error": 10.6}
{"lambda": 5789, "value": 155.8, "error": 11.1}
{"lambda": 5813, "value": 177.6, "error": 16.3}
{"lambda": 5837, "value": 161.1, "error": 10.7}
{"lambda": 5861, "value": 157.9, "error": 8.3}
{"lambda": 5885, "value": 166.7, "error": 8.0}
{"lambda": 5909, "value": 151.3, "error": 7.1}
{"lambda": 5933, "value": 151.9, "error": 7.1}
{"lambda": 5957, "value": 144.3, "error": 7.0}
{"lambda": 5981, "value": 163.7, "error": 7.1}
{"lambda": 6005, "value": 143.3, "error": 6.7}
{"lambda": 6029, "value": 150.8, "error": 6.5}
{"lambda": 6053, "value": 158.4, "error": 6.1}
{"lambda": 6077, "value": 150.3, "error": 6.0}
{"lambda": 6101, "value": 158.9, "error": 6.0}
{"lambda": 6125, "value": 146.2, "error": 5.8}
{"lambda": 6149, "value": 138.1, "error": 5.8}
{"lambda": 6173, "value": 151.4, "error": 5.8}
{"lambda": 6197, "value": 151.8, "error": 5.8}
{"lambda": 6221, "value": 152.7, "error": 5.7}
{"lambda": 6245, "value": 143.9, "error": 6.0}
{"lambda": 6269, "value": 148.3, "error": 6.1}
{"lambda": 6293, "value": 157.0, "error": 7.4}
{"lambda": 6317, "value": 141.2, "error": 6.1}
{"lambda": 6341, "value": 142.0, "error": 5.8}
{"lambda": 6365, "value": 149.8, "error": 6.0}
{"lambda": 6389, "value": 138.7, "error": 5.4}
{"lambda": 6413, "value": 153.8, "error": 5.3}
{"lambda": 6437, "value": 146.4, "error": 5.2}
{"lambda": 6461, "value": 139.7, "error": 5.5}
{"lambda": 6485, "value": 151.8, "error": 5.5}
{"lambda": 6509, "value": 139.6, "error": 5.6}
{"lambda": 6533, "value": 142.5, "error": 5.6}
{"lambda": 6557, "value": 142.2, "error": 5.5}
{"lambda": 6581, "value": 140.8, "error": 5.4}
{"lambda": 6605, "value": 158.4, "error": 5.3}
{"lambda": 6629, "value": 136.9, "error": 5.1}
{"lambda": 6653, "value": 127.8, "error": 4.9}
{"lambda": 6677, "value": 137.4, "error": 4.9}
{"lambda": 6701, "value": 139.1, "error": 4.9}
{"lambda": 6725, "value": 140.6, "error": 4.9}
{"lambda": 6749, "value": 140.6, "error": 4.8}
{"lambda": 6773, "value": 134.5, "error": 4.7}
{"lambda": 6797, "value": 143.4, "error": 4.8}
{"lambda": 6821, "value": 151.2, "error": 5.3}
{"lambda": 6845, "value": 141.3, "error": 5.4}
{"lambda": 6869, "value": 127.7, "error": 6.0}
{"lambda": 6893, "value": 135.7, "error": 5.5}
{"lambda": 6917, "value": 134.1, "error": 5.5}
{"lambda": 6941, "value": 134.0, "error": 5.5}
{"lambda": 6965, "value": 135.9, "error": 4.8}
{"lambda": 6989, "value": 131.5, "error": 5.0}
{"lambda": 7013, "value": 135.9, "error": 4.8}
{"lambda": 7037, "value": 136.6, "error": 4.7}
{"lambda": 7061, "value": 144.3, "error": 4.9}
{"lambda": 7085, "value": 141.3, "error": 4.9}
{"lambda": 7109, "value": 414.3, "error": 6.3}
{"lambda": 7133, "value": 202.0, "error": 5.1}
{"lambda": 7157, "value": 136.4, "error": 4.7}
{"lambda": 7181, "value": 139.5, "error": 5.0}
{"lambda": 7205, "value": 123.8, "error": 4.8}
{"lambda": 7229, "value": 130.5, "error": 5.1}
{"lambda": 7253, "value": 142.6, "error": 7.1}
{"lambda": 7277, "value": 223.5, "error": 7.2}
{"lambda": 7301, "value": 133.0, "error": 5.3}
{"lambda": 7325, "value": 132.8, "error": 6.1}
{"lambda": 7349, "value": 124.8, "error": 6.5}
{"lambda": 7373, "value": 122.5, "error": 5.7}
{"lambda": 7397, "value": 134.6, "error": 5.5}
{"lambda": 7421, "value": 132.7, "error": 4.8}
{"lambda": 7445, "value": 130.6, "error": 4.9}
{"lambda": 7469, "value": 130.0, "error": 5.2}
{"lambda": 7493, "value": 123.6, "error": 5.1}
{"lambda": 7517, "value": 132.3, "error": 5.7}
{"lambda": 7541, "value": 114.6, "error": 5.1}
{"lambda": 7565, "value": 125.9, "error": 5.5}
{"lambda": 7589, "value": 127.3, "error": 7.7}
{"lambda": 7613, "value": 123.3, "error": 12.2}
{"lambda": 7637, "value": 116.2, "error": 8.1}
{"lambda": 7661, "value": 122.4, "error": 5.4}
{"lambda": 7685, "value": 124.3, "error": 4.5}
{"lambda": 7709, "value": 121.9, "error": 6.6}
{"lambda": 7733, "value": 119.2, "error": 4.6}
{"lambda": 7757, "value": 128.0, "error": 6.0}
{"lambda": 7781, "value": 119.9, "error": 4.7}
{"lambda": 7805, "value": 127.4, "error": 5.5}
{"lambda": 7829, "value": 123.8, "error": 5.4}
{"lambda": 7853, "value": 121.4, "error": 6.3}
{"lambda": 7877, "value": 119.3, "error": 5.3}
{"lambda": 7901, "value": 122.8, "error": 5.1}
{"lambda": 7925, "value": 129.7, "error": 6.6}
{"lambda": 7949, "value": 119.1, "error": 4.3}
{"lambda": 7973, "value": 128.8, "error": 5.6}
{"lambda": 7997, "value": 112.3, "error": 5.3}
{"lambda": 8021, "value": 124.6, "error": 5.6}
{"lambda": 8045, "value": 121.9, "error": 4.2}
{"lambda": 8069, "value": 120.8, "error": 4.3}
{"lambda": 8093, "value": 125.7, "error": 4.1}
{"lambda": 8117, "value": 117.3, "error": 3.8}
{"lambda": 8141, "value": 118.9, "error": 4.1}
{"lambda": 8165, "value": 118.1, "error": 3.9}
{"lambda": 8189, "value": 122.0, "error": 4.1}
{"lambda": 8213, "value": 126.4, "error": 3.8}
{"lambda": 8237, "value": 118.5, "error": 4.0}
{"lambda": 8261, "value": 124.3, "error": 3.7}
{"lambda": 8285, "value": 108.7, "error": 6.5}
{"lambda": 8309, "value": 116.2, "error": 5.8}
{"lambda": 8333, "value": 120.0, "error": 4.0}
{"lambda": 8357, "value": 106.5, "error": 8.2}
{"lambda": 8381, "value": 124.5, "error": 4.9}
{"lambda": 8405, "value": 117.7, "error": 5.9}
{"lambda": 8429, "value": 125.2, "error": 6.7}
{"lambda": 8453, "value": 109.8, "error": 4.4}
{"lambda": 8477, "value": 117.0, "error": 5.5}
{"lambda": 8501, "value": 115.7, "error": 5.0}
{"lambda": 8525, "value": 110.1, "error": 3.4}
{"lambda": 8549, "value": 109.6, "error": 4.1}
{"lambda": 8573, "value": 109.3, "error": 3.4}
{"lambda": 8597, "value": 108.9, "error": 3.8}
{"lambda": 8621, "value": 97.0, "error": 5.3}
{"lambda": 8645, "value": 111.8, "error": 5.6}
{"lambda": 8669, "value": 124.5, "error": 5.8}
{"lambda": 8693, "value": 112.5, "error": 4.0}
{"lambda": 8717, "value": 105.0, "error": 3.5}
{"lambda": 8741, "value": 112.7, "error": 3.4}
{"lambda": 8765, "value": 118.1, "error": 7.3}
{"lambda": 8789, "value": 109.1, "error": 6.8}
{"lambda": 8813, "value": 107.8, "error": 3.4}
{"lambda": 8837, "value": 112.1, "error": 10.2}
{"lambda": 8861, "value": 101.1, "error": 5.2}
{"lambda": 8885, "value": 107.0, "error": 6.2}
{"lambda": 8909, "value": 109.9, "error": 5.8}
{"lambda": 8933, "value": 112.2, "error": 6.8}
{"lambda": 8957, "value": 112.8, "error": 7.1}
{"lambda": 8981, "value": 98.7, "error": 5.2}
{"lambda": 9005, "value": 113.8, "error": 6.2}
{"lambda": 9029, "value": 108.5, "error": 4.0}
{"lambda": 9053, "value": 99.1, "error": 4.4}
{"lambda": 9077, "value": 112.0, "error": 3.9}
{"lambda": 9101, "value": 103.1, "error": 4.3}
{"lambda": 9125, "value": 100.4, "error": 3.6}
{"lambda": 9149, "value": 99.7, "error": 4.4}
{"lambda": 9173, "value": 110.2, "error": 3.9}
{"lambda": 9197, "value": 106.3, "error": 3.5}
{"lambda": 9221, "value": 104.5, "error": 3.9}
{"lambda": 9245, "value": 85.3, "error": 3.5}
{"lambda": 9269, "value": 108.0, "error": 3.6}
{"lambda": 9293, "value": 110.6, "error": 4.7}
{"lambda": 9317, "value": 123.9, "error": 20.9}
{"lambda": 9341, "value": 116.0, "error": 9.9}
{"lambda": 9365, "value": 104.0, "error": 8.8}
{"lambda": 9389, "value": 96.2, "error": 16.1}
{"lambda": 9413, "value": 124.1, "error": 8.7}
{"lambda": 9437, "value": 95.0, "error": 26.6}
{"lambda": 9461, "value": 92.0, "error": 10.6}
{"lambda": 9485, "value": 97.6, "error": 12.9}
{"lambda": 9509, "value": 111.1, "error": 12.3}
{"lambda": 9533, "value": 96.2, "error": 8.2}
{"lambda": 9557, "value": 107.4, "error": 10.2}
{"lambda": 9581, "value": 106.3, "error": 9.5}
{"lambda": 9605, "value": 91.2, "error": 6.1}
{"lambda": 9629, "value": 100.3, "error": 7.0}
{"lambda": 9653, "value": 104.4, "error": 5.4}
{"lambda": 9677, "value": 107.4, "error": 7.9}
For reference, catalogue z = 0.082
